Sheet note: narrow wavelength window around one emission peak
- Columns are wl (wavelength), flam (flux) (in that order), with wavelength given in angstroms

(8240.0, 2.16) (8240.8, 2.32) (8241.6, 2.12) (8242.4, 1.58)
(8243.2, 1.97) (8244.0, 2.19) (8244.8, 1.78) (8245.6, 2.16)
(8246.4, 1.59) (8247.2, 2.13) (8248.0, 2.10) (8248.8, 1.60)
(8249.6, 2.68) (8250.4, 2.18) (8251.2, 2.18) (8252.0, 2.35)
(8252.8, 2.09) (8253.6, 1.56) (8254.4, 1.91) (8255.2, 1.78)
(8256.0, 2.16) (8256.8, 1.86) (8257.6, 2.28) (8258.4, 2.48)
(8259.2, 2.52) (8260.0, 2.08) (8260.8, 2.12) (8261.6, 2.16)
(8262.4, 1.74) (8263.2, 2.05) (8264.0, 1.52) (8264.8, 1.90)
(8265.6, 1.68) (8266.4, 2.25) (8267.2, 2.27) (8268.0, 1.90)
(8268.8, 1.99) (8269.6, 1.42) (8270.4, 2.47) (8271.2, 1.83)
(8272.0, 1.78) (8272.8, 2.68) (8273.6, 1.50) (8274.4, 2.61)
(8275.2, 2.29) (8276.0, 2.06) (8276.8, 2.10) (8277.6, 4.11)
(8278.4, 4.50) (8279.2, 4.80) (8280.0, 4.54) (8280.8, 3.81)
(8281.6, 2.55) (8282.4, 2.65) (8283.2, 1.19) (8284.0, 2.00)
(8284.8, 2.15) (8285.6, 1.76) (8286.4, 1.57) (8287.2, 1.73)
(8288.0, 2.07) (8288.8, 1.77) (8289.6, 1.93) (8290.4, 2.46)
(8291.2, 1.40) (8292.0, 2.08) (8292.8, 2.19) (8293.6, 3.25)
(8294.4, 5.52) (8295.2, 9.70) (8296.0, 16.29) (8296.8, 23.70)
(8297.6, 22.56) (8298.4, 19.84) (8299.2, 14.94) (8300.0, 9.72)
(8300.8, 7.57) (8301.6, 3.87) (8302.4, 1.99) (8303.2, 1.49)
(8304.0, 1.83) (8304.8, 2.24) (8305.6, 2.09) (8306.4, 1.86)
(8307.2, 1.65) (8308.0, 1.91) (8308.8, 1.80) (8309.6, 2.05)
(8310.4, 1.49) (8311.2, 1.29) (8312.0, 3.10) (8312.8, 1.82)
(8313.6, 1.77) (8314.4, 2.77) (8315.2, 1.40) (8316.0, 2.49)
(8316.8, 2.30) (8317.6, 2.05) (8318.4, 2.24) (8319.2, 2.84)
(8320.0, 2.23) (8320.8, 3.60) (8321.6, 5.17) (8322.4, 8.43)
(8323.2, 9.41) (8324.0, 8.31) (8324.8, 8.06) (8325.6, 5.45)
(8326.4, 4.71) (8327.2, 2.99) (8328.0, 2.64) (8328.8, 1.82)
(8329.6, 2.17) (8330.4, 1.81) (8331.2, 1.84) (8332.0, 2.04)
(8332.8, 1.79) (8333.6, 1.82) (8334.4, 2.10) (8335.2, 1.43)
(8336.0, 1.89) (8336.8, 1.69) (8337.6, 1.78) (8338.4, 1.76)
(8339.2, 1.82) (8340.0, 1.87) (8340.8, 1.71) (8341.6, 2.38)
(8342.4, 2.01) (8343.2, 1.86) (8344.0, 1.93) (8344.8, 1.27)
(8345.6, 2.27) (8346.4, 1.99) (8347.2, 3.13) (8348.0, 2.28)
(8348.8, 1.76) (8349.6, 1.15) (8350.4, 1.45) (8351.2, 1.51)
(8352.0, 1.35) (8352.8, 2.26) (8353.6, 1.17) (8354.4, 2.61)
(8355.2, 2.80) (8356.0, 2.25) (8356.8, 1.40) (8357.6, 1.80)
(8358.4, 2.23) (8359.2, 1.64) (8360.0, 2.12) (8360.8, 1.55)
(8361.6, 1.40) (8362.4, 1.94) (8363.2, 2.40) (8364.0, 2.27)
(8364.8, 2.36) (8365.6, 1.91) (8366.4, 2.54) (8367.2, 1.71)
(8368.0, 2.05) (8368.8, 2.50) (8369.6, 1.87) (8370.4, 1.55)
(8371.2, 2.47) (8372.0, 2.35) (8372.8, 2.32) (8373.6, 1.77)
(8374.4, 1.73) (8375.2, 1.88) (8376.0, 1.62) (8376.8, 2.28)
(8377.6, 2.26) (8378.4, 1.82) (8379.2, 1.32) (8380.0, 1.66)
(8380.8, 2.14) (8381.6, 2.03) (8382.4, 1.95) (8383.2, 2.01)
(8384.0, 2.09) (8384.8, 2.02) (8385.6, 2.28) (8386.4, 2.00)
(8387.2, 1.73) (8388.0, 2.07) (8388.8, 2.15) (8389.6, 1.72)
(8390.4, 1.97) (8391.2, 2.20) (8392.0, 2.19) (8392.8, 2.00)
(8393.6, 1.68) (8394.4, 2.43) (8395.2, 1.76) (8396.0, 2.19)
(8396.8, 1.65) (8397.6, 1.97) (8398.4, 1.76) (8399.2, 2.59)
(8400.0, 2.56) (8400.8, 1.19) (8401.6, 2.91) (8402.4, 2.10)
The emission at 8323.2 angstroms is [N II] 6583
